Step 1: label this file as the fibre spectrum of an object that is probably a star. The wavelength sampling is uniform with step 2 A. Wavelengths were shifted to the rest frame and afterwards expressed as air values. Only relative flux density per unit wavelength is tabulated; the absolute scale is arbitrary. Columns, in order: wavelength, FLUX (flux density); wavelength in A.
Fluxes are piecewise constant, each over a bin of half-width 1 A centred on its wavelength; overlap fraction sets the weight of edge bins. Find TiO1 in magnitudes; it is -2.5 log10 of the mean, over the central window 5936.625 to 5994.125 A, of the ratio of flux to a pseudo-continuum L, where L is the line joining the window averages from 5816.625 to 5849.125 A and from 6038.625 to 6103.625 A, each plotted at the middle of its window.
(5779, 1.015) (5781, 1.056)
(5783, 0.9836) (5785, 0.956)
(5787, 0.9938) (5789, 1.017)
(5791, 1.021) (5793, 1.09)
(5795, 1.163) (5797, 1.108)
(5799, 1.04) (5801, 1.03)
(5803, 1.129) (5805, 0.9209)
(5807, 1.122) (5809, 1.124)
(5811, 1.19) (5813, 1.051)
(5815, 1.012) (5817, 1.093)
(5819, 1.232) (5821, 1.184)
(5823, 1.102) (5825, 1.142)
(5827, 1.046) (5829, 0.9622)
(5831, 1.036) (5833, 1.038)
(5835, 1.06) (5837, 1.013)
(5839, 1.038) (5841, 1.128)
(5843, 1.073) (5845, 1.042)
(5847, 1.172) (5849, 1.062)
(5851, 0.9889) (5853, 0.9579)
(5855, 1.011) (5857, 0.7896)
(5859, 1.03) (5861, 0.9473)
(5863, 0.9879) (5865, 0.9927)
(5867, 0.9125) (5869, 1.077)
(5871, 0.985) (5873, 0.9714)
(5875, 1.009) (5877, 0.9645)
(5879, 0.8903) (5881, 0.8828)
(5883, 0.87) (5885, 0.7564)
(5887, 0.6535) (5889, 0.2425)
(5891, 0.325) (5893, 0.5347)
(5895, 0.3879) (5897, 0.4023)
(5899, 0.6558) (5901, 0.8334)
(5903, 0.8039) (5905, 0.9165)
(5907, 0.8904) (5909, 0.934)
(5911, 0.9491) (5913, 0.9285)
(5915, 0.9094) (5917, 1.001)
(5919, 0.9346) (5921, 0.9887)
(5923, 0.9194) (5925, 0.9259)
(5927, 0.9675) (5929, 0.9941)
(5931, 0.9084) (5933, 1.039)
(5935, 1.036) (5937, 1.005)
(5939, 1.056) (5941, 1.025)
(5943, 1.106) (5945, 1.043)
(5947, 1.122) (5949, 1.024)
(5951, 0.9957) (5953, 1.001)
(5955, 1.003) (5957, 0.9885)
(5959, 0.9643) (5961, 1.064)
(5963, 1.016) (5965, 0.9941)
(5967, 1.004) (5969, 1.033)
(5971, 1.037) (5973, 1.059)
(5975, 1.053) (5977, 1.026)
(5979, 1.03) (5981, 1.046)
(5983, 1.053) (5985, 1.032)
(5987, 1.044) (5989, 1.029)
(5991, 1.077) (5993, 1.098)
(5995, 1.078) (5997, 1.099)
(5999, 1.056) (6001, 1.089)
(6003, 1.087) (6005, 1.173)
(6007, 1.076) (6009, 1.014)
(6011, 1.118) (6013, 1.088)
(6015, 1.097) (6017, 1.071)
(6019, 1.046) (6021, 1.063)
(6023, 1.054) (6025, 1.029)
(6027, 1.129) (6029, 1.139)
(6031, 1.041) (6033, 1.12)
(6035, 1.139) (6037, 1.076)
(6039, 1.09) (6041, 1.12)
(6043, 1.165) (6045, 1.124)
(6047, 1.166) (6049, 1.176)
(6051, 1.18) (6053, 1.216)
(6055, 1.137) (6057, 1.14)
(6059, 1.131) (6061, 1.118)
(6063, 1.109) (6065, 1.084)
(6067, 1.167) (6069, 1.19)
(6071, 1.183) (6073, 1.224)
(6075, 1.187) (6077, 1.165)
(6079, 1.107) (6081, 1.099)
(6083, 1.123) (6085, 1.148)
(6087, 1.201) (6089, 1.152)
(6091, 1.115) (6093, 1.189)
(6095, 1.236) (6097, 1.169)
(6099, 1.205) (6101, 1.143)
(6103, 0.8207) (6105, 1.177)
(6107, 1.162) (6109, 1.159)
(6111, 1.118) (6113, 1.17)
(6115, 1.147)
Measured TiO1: 0.084 mag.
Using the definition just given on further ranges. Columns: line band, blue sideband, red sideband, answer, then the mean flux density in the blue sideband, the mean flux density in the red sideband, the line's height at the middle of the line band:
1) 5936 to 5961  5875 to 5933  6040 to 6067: -0.138 mag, 0.807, 1.14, 0.907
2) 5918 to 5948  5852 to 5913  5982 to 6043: -0.092 mag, 0.821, 1.08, 0.922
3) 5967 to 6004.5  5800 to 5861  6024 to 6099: 0.058 mag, 1.06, 1.14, 1.12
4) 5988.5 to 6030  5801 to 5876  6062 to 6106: 0.032 mag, 1.04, 1.15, 1.11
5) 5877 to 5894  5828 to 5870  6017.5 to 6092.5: 0.483 mag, 1.02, 1.13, 1.04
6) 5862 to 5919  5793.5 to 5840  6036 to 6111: 0.328 mag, 1.08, 1.14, 1.1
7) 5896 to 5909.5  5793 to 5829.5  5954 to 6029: 0.360 mag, 1.09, 1.06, 1.07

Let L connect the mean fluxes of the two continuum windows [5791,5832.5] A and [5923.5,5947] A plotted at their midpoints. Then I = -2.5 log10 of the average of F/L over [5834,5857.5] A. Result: 0.03 mag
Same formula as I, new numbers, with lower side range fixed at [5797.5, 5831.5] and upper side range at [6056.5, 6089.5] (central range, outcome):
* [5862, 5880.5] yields 0.13 mag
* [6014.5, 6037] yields 0.05 mag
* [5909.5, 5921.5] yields 0.17 mag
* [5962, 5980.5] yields 0.10 mag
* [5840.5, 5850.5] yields 0.00 mag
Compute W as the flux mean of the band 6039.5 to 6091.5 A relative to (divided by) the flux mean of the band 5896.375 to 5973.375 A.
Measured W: 1.20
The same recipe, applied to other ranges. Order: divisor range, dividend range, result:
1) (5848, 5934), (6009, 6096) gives 1.31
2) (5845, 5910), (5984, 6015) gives 1.28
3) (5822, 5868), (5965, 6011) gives 1.03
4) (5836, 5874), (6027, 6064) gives 1.12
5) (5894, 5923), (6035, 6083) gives 1.38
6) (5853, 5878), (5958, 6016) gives 1.09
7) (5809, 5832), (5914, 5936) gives 0.88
